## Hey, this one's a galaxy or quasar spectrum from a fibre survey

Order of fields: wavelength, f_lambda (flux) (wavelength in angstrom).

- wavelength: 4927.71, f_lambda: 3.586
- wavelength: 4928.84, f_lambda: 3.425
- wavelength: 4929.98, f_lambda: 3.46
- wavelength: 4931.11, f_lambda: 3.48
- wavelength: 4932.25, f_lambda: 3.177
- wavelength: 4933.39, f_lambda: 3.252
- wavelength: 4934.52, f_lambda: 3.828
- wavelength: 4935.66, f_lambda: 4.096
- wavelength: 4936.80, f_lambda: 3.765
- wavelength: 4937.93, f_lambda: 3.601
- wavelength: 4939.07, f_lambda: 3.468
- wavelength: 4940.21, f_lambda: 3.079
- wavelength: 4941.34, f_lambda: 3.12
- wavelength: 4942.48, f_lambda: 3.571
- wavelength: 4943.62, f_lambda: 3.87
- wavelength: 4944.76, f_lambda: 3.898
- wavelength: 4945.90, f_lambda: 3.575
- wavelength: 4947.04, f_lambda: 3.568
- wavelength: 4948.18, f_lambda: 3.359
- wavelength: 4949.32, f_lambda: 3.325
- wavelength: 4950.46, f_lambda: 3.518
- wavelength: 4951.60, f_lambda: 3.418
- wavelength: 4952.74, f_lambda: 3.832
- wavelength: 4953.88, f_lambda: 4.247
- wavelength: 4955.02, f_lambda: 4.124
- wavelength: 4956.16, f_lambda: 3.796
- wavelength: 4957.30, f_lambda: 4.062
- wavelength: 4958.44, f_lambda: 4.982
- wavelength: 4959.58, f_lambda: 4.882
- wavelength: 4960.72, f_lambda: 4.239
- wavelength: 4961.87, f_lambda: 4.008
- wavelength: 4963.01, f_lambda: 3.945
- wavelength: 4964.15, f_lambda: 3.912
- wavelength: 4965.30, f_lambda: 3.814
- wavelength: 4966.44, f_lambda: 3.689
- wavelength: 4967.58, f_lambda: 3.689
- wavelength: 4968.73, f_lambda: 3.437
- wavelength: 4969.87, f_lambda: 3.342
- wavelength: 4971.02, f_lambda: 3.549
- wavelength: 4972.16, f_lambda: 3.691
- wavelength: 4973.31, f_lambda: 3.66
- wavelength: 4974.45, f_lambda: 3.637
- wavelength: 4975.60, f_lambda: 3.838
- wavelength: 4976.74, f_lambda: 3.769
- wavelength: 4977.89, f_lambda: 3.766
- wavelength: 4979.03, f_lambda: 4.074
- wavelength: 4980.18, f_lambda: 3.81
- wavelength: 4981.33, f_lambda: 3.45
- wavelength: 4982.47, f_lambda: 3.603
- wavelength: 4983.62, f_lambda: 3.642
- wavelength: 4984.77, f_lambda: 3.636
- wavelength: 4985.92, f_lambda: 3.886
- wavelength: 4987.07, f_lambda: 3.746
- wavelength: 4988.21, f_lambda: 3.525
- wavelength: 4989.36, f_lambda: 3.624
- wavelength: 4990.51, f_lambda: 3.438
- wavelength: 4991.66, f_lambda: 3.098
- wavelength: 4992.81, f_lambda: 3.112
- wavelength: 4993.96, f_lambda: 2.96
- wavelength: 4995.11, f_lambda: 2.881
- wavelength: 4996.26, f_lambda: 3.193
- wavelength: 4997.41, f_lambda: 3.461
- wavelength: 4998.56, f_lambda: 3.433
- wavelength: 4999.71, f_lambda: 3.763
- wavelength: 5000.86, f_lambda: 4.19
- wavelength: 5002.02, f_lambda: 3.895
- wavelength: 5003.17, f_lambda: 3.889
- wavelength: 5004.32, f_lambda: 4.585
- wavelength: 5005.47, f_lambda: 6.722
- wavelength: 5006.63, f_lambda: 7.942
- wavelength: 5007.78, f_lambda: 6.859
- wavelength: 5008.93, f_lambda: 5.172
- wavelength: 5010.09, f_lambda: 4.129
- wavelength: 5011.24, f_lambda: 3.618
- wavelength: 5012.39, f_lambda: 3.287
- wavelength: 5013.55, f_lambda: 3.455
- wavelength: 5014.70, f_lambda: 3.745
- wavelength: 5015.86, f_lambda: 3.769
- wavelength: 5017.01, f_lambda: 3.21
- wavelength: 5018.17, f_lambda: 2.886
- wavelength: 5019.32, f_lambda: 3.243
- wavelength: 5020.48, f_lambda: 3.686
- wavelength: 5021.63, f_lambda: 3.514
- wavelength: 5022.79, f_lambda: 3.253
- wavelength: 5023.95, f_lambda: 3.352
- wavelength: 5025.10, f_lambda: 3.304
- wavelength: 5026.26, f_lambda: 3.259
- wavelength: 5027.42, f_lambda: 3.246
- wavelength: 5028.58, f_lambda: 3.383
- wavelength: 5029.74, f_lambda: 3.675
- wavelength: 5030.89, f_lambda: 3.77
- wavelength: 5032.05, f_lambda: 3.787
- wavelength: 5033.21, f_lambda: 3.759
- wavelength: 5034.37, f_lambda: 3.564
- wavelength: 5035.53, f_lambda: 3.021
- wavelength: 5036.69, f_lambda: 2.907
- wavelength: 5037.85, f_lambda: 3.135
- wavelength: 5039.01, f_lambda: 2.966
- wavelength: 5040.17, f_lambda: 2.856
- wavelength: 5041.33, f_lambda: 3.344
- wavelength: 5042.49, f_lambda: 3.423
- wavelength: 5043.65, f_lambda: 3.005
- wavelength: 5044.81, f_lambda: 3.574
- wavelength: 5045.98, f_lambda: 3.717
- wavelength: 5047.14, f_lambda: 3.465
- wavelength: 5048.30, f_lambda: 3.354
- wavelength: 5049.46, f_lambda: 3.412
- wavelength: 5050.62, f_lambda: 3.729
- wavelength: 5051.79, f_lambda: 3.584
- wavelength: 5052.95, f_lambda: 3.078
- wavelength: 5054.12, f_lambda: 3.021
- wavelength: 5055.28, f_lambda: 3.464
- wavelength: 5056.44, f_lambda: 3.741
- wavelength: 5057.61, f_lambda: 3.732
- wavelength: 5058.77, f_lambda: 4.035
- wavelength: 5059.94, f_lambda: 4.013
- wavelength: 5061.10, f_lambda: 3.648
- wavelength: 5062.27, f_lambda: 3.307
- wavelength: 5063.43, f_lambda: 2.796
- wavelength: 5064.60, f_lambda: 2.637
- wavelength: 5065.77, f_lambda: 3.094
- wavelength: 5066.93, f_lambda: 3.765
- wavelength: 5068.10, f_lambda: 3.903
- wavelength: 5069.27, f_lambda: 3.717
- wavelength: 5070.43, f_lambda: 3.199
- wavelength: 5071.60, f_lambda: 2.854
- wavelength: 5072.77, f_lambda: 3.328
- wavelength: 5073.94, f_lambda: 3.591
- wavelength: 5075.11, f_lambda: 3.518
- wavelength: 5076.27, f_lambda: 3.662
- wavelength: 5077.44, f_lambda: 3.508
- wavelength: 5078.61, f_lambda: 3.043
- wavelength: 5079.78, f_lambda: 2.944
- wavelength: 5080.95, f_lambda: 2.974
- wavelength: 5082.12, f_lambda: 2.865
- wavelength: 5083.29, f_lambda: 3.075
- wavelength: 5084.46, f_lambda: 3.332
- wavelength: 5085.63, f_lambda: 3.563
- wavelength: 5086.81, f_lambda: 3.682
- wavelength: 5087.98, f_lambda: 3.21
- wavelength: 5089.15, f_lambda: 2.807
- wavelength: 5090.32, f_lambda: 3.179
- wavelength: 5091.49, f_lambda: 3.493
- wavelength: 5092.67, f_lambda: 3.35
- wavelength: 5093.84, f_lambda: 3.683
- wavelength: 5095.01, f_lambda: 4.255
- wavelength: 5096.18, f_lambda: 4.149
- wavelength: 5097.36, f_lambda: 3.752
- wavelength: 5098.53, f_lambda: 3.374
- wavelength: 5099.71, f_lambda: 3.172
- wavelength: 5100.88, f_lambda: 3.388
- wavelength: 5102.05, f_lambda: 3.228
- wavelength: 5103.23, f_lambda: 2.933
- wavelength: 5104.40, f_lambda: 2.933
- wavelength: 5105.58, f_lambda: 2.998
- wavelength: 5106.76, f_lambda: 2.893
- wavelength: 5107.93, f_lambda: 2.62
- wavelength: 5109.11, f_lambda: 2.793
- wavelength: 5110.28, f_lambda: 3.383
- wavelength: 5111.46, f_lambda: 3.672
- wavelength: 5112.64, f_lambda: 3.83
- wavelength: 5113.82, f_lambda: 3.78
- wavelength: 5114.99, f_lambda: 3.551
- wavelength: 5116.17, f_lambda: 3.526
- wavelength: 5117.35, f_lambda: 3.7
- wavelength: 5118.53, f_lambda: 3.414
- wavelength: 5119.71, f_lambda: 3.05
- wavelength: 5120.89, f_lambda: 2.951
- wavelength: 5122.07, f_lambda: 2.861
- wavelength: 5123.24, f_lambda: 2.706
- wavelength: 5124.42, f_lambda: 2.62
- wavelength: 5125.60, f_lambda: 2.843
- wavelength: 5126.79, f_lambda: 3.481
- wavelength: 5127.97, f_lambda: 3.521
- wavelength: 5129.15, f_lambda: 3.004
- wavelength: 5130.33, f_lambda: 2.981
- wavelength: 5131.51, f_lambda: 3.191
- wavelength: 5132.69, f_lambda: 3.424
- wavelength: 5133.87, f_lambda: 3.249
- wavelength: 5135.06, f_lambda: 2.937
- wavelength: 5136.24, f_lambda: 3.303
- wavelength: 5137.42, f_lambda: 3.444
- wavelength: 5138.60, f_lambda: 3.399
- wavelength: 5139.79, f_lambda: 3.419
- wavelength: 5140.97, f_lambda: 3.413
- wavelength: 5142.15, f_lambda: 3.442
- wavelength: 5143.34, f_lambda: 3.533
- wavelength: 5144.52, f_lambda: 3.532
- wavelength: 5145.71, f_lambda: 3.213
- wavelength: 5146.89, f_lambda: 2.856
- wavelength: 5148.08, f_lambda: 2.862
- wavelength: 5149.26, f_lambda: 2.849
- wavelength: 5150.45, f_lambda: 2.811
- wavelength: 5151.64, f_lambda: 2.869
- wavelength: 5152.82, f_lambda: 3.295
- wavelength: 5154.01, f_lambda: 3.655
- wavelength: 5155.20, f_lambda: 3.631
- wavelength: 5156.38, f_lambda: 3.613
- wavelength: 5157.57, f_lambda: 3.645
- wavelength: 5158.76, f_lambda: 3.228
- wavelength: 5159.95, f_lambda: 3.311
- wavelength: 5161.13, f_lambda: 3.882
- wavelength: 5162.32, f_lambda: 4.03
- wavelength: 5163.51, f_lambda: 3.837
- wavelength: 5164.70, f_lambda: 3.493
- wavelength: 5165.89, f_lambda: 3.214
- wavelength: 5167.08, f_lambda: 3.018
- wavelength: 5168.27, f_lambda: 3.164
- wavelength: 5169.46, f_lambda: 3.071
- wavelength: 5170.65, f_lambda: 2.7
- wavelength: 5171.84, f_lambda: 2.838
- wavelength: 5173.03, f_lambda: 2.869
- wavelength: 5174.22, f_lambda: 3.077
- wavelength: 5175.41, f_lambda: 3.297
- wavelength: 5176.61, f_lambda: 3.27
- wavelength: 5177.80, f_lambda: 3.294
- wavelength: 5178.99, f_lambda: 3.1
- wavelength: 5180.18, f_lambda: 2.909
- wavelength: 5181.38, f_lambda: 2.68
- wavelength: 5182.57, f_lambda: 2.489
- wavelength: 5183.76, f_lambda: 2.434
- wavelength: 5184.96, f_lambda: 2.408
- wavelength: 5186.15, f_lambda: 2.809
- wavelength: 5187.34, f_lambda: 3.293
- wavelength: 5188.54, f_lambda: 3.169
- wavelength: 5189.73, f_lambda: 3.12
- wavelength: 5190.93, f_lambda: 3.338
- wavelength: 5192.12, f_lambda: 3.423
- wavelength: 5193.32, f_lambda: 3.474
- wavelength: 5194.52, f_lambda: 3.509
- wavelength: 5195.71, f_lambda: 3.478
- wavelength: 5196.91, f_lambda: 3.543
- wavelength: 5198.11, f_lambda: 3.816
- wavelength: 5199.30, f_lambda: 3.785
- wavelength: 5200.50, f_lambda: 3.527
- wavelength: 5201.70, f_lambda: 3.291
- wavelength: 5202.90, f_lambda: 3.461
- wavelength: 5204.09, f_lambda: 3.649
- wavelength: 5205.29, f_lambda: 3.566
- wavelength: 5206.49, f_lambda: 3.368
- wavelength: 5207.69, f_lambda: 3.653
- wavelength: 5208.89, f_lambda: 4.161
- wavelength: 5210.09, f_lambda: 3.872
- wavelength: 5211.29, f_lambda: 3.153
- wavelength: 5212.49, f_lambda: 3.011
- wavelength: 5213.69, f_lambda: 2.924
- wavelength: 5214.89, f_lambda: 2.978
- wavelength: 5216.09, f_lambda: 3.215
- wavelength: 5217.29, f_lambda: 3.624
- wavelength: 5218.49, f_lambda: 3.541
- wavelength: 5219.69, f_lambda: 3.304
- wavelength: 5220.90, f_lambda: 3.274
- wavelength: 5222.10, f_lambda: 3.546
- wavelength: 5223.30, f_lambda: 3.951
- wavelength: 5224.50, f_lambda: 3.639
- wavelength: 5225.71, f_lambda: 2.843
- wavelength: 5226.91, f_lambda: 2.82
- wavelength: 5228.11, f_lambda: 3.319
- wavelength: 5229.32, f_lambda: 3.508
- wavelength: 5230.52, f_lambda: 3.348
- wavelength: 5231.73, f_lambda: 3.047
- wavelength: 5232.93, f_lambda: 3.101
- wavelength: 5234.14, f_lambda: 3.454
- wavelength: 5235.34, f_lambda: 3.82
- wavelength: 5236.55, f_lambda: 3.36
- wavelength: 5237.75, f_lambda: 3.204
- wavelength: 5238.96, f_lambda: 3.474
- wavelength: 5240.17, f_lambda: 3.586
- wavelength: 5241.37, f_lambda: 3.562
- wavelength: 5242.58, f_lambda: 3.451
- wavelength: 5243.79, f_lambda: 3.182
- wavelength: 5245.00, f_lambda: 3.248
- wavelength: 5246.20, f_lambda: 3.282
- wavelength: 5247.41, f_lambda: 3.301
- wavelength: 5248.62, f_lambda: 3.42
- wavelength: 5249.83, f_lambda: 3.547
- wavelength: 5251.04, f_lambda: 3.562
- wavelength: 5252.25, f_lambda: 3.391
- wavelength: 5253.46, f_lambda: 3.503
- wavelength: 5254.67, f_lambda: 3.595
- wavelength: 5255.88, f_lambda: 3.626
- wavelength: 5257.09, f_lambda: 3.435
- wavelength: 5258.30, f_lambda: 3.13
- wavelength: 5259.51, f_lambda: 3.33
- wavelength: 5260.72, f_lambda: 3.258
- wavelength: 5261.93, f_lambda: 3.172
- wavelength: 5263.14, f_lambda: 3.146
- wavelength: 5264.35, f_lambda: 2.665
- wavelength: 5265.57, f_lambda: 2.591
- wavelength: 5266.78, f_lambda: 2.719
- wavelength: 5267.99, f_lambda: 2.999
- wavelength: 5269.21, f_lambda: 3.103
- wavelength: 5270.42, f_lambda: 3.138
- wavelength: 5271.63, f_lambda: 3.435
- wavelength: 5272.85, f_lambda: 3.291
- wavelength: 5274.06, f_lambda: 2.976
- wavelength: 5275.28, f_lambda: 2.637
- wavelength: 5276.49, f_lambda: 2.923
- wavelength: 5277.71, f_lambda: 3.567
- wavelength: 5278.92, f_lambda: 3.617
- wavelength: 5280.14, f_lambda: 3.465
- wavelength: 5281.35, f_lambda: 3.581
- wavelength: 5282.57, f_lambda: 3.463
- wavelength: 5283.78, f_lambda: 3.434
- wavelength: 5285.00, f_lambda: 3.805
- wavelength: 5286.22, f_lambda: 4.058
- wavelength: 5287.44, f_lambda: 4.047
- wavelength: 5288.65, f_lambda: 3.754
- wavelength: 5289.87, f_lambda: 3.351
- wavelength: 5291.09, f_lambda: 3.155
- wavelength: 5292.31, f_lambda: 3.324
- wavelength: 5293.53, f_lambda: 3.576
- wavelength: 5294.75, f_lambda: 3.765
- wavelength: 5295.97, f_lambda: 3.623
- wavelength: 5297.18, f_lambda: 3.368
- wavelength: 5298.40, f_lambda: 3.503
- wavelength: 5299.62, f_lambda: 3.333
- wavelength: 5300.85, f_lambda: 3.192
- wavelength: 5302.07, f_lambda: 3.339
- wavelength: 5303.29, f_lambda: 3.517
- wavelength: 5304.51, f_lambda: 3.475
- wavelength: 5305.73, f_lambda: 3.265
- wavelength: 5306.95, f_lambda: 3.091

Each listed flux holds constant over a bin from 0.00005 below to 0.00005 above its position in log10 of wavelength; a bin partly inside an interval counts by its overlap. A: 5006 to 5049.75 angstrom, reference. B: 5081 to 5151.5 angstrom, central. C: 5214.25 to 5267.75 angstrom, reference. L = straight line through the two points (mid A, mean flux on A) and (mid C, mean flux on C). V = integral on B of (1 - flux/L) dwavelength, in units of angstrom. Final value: 5.26 angstrom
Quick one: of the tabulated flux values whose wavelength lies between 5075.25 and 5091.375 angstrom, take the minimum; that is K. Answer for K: 2.807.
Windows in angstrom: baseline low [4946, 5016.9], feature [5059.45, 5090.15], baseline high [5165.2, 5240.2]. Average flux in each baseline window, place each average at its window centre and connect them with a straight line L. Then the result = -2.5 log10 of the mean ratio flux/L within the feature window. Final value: 0.104 mag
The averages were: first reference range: 3.91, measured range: 3.31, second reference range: 3.27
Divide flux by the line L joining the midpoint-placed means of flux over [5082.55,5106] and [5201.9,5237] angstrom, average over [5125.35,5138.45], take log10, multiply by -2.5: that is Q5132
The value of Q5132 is 0.049 mag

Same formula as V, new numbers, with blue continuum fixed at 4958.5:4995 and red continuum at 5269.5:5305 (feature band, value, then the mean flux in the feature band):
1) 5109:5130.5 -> 1.9 angstrom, 3.26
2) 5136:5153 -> 1.7 angstrom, 3.21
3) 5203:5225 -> 0.2 angstrom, 3.47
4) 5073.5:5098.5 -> 1.4 angstrom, 3.41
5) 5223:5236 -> 0.6 angstrom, 3.34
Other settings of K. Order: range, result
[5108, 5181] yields 2.62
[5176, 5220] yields 2.408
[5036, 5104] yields 2.637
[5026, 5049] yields 2.856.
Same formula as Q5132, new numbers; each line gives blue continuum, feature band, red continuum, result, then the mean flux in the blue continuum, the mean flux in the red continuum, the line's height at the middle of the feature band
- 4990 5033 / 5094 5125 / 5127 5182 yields 0.05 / 3.84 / 3.25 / 3.44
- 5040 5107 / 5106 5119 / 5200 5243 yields 0.00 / 3.37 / 3.41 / 3.38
